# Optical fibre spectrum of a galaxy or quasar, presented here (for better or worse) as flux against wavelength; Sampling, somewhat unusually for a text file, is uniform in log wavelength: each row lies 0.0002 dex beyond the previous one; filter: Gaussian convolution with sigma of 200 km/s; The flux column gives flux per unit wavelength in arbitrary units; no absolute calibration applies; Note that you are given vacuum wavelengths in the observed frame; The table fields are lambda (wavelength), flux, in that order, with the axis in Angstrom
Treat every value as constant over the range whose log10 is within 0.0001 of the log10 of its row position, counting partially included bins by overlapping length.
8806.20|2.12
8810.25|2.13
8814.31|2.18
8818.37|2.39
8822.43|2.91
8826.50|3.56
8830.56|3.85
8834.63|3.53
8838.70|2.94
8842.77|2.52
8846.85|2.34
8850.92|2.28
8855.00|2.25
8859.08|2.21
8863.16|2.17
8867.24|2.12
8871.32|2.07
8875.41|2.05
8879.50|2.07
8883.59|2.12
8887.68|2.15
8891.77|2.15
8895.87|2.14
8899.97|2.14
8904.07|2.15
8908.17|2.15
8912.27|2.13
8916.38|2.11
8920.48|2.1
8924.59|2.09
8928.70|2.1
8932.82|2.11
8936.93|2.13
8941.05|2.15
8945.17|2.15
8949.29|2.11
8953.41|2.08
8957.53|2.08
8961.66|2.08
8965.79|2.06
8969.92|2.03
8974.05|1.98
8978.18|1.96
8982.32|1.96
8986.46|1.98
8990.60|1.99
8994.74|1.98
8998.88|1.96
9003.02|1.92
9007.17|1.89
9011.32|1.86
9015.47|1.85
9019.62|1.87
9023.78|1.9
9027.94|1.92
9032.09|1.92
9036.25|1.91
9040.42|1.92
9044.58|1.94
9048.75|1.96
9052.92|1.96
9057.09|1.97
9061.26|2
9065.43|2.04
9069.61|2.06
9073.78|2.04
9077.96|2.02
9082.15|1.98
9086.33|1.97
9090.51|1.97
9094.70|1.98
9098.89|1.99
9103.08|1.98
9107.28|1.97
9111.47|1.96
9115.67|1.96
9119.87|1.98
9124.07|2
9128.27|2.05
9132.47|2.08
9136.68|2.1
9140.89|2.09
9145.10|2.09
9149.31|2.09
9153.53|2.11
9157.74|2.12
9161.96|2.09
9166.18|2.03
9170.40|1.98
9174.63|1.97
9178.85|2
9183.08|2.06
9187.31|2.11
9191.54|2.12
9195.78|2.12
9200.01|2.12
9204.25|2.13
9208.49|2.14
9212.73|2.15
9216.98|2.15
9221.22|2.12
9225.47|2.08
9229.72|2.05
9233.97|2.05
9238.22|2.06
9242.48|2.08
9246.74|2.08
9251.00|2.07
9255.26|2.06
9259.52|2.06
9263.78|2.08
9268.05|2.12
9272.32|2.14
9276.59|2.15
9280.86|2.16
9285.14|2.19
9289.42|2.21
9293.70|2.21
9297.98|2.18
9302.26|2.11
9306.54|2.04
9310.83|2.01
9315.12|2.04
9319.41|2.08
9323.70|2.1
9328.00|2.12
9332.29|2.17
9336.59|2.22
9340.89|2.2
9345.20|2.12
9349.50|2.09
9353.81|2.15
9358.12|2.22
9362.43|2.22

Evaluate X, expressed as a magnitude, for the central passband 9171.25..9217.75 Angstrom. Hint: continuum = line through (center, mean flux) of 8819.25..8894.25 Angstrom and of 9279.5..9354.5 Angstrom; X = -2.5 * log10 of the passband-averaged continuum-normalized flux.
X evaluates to 0.07 mag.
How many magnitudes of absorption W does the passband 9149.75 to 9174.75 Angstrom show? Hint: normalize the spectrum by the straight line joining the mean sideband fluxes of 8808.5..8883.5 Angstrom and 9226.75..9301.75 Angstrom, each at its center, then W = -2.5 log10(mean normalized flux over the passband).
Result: 0.08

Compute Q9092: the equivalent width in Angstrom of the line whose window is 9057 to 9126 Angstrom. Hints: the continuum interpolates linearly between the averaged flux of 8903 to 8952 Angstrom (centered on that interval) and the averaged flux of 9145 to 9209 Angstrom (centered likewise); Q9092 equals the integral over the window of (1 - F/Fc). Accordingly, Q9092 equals 3.3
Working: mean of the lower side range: 2.12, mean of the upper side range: 2.08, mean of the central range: 1.99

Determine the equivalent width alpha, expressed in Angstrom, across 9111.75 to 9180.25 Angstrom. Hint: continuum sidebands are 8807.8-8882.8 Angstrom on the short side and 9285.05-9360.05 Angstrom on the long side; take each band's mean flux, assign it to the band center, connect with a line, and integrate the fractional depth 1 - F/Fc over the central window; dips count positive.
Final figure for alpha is 7.0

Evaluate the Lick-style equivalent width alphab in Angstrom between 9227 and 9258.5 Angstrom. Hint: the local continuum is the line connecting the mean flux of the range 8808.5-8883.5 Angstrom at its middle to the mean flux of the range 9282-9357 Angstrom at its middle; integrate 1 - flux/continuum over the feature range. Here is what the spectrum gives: 1.9 Angstrom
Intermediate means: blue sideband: 2.52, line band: 2.06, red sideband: 2.13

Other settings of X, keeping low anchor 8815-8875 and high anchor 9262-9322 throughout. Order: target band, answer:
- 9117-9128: 0.159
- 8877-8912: 0.202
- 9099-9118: 0.182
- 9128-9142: 0.107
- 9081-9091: 0.191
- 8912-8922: 0.202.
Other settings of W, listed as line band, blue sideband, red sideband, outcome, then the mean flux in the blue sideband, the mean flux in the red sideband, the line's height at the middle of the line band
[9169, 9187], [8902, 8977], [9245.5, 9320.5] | 0.049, 2.1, 2.11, 2.11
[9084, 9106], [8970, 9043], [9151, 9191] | 0.011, 1.93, 2.06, 2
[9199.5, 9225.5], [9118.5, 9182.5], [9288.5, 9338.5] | -0.027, 2.05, 2.12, 2.08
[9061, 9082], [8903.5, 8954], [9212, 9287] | 0.043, 2.12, 2.1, 2.11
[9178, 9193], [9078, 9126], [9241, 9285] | -0.017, 1.98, 2.1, 2.04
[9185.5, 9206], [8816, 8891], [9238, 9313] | 0.035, 2.52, 2.11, 2.19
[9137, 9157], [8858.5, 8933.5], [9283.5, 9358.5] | 0.016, 2.12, 2.13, 2.13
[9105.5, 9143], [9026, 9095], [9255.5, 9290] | 0.000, 1.97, 2.13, 2.02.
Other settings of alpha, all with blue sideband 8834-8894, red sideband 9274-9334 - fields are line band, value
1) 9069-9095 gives 2.51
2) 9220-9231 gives 0.38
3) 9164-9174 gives 0.82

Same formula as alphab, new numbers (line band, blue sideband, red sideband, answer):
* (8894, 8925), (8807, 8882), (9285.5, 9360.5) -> 4.3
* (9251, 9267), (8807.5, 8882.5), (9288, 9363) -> 0.9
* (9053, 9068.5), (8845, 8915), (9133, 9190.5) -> 0.7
